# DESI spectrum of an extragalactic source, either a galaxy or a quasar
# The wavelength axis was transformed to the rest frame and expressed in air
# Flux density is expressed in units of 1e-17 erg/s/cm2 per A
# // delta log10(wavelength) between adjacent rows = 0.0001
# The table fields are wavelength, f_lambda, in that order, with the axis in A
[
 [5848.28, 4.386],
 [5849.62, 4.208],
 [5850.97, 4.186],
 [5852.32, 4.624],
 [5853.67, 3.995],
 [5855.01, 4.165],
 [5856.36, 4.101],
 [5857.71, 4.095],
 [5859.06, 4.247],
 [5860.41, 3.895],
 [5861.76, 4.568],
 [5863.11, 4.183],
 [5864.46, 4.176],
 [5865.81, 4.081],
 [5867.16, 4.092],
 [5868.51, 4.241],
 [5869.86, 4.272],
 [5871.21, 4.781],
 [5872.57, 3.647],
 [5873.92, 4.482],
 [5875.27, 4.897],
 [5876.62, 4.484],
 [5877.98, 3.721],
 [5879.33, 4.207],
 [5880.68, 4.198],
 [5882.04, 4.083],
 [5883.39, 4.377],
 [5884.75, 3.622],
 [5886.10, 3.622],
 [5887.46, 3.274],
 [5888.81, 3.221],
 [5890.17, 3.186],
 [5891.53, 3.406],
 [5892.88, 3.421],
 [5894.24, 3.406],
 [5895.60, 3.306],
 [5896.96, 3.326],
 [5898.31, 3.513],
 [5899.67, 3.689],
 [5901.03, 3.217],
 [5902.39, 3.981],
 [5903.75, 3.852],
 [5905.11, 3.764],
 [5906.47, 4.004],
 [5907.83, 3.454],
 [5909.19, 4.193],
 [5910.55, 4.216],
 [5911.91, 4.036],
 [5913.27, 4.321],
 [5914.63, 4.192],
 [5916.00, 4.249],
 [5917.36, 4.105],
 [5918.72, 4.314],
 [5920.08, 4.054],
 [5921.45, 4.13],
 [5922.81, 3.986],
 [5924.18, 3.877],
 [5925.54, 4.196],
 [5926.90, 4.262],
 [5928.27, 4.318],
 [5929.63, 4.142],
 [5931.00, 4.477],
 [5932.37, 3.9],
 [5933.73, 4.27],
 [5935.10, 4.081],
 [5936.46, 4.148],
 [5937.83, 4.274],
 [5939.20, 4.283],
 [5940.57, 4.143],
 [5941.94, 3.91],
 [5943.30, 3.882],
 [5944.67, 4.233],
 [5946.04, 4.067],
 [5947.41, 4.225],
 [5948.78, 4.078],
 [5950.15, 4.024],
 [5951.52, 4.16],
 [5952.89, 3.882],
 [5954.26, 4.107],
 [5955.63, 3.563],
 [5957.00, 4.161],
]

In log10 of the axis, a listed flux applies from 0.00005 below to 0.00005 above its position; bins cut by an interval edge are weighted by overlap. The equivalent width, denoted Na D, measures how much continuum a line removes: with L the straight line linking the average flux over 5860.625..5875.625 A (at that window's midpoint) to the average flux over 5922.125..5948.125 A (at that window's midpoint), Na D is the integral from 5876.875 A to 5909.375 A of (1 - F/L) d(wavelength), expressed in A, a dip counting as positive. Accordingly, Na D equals 4.3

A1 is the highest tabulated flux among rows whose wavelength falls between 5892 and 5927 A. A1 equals 4.321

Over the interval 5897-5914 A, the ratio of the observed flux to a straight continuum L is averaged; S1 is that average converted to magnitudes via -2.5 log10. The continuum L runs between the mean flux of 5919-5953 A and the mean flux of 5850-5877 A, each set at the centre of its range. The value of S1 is 0.093 mag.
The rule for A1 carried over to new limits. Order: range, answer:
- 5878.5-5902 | 4.377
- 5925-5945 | 4.477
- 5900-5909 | 4.004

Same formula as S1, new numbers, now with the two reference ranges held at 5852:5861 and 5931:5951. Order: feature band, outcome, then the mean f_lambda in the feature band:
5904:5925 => 0.02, 4.06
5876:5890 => 0.08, 3.85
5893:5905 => 0.17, 3.54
